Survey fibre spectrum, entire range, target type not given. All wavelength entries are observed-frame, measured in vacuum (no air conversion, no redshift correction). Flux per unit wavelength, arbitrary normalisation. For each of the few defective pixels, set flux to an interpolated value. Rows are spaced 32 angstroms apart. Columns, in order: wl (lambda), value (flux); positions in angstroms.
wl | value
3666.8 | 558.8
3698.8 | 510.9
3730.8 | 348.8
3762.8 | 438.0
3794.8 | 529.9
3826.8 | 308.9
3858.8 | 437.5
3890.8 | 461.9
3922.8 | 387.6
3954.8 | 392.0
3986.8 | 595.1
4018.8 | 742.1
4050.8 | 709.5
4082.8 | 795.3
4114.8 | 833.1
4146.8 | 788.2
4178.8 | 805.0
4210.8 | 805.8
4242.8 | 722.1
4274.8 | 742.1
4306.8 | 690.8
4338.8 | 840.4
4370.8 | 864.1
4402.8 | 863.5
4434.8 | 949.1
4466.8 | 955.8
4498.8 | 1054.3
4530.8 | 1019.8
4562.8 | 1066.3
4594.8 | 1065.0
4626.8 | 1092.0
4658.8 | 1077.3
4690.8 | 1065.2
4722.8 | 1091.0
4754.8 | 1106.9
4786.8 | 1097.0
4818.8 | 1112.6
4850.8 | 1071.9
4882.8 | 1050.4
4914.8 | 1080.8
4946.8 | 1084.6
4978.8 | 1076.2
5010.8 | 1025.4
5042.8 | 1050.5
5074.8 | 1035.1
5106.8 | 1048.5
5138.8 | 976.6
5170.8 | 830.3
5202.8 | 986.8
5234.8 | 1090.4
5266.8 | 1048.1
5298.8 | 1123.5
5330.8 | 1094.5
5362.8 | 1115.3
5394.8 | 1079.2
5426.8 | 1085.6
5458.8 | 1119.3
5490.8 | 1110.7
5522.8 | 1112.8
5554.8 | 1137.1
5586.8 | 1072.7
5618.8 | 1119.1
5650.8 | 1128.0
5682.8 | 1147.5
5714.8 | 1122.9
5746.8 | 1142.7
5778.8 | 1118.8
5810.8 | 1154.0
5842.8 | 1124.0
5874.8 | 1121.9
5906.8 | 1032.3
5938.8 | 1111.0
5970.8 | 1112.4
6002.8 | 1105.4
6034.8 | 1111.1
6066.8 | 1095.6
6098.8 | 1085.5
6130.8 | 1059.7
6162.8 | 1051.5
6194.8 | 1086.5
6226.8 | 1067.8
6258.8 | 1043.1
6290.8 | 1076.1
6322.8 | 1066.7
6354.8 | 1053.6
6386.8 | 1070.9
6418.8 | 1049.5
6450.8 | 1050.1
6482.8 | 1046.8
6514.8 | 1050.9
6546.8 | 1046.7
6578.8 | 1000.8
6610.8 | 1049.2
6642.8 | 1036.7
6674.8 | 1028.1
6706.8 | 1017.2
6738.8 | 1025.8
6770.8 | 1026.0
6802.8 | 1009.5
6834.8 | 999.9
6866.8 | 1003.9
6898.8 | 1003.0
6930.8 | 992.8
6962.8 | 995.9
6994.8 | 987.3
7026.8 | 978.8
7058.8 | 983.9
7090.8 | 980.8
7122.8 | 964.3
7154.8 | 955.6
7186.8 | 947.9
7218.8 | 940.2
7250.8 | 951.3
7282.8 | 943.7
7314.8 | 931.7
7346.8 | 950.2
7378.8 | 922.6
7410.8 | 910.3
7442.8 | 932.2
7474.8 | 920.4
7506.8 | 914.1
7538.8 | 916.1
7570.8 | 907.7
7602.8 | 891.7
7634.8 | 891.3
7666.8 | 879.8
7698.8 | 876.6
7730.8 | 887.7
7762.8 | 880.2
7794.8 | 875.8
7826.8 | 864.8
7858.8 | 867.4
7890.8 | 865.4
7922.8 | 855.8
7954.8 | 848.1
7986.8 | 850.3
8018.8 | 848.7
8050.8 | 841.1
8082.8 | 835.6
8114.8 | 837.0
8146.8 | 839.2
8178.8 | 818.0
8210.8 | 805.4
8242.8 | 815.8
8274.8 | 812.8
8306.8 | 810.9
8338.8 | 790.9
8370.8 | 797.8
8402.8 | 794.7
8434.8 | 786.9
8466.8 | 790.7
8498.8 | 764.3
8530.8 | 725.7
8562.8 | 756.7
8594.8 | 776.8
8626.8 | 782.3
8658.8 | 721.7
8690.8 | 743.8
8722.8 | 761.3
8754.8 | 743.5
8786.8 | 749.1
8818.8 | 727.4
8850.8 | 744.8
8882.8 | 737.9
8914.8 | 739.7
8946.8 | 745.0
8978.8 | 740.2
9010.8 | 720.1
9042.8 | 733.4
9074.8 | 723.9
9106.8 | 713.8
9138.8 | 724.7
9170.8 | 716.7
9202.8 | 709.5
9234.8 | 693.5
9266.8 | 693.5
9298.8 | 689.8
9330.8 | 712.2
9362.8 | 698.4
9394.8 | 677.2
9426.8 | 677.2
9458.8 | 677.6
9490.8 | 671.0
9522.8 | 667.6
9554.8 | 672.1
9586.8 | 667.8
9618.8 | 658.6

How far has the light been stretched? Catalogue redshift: 0.00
